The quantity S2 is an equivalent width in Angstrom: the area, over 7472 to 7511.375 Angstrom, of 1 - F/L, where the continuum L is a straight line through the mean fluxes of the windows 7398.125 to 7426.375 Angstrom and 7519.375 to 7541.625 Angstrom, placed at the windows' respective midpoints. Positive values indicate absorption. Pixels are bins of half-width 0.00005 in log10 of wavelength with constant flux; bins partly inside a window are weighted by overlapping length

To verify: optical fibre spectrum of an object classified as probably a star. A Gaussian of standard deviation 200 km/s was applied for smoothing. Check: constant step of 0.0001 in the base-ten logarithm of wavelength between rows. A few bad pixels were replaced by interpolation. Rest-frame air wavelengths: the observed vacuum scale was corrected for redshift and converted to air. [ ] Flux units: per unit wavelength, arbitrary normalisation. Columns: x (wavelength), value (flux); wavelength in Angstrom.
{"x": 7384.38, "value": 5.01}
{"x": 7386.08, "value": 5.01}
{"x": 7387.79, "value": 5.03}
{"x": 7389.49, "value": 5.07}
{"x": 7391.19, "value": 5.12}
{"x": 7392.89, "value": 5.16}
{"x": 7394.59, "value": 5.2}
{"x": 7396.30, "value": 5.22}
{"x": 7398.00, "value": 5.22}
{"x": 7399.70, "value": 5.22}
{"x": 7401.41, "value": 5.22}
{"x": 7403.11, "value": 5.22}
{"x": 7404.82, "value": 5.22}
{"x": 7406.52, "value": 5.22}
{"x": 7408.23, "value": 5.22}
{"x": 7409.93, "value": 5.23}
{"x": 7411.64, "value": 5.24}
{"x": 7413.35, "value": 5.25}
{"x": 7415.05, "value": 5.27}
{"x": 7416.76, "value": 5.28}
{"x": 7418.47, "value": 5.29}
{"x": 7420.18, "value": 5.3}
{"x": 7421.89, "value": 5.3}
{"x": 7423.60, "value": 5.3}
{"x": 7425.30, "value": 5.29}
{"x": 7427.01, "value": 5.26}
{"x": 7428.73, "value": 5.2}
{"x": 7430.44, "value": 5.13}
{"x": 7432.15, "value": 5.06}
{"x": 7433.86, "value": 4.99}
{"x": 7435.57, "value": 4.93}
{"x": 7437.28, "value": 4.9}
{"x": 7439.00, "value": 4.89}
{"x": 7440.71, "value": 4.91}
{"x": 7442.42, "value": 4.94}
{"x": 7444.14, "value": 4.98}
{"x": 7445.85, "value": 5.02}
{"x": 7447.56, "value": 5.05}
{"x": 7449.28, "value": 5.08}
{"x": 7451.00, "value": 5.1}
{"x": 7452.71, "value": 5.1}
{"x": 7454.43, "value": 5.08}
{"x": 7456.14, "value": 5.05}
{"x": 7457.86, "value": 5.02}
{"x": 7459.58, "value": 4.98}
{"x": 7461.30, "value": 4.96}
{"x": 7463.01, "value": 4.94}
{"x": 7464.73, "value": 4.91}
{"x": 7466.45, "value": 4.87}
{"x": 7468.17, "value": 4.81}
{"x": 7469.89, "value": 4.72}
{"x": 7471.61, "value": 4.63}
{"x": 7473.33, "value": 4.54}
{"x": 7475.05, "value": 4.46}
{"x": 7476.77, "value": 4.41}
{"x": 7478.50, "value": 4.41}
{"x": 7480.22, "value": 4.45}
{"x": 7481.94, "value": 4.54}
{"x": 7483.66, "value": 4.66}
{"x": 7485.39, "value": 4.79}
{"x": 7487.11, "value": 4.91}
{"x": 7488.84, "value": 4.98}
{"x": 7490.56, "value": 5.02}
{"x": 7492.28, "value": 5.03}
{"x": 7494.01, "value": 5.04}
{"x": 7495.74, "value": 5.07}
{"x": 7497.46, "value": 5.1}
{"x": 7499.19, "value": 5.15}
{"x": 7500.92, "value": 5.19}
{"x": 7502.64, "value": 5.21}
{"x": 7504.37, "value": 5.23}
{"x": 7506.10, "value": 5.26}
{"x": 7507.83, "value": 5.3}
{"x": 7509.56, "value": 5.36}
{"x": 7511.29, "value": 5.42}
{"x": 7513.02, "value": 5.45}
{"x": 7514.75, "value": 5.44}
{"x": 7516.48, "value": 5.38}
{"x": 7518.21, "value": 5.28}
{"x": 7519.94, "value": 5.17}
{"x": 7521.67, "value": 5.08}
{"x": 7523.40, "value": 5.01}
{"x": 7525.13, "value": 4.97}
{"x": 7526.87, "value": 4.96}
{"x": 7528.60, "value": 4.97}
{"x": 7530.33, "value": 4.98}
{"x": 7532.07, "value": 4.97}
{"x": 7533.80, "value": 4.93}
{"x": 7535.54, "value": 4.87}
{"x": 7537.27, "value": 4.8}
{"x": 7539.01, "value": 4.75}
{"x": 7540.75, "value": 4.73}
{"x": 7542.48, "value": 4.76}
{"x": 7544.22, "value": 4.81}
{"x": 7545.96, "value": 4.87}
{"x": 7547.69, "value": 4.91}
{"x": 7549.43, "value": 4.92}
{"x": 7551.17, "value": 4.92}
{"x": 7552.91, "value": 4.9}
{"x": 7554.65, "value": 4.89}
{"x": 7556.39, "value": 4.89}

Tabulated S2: 0.9 Angstrom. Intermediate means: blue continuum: 5.25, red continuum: 4.94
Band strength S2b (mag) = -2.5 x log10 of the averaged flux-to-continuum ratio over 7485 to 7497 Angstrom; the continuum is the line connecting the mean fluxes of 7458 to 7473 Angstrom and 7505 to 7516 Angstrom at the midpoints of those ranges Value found 0.03 mag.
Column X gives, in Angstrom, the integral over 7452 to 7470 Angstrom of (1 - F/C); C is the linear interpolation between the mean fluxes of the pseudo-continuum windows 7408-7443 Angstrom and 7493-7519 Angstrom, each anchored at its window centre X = 0.83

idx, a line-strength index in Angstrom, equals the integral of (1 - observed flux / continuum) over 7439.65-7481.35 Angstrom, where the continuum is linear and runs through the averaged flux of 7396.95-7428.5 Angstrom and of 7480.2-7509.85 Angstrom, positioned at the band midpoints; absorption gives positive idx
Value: 2.22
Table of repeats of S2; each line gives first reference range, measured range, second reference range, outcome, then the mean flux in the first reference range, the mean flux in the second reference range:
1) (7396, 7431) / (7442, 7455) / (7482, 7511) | 0.3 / 5.24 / 5.07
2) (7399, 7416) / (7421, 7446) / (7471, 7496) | -0.1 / 5.23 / 4.72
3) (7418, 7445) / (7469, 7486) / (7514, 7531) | 1.8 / 5.1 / 5.13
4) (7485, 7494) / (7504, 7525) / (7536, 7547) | -1.7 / 4.96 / 4.79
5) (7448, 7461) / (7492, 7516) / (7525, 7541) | -1.4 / 5.05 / 4.89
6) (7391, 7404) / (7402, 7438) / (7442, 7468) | -0.5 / 5.2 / 5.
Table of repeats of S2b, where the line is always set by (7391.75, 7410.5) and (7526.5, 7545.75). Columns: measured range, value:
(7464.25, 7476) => 0.08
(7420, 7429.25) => -0.03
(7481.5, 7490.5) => 0.04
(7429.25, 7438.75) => 0.03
